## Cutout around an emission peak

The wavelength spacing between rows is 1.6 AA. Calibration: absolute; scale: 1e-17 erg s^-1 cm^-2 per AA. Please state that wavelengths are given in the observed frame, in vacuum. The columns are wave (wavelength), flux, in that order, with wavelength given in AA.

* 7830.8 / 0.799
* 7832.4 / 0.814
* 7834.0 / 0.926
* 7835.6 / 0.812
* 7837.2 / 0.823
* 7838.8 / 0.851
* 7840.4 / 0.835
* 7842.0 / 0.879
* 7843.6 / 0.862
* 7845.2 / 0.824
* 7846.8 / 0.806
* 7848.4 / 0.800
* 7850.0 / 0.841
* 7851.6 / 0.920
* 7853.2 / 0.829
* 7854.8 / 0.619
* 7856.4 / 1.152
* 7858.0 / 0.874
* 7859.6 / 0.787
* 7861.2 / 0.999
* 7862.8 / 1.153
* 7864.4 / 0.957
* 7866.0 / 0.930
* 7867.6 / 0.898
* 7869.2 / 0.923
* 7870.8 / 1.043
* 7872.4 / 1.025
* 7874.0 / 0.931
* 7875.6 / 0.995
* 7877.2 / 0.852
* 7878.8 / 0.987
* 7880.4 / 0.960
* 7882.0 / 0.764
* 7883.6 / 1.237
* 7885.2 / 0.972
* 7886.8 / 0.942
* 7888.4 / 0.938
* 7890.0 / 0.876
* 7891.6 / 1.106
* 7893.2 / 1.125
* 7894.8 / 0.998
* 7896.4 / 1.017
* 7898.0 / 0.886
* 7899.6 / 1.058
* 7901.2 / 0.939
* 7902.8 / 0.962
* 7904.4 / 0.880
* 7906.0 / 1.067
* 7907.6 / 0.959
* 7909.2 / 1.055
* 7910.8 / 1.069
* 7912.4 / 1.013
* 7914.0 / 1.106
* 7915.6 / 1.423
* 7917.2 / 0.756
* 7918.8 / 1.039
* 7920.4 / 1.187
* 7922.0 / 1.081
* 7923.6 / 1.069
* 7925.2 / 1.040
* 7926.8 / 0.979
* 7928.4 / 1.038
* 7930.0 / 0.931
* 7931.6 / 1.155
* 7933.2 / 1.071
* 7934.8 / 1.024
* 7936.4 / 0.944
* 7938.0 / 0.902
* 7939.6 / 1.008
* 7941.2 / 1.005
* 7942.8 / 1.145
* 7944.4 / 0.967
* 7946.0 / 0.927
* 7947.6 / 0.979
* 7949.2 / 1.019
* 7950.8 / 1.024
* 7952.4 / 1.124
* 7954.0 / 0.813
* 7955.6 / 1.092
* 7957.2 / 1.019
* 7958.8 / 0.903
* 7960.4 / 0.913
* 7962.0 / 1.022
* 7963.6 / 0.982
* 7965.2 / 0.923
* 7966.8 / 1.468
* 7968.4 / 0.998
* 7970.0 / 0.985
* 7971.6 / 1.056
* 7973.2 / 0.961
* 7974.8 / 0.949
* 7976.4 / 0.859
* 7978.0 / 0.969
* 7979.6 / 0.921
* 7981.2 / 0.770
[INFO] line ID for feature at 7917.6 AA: Mg II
